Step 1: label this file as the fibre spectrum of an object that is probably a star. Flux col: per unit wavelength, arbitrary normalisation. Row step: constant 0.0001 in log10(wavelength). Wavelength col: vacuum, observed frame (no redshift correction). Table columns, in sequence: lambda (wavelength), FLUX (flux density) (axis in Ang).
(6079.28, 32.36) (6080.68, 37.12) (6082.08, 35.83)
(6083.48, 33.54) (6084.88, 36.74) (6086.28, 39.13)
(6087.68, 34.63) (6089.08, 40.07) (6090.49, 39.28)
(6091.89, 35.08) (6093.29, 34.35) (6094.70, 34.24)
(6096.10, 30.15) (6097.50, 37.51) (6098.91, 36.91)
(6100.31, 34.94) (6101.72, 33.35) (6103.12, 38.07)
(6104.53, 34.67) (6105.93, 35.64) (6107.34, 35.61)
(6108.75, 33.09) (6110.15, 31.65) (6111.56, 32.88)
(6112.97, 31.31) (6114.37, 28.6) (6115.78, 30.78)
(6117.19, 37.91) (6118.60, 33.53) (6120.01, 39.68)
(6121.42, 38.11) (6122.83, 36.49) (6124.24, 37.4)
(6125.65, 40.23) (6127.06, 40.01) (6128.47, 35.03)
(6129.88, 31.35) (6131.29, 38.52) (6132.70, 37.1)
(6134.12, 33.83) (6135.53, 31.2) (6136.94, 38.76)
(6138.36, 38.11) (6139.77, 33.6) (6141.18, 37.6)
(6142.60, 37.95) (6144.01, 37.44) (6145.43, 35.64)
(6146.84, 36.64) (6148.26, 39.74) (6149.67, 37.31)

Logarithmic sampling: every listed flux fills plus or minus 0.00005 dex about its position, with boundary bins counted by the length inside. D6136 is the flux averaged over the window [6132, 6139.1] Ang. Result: 35.8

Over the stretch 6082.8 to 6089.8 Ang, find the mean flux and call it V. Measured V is 36.8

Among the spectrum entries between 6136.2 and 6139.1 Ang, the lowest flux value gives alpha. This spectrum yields 38.11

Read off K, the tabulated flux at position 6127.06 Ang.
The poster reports 40.01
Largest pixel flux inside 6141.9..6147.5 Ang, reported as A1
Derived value 37.95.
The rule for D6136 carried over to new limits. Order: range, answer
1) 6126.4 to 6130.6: 35.5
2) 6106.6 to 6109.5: 34.3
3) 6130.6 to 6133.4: 37.8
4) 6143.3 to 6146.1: 36.5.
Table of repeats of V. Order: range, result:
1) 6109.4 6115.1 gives 31.2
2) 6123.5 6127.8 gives 39.2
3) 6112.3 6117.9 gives 32.2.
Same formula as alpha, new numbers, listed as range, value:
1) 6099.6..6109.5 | 33.09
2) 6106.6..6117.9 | 28.6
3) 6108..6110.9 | 31.65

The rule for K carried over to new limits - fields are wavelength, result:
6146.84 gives 36.64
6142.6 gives 37.95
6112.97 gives 31.31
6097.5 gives 37.51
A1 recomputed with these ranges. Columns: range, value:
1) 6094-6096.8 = 34.24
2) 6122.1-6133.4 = 40.23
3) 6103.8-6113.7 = 35.64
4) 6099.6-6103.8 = 38.07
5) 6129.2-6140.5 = 38.76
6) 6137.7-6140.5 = 38.11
